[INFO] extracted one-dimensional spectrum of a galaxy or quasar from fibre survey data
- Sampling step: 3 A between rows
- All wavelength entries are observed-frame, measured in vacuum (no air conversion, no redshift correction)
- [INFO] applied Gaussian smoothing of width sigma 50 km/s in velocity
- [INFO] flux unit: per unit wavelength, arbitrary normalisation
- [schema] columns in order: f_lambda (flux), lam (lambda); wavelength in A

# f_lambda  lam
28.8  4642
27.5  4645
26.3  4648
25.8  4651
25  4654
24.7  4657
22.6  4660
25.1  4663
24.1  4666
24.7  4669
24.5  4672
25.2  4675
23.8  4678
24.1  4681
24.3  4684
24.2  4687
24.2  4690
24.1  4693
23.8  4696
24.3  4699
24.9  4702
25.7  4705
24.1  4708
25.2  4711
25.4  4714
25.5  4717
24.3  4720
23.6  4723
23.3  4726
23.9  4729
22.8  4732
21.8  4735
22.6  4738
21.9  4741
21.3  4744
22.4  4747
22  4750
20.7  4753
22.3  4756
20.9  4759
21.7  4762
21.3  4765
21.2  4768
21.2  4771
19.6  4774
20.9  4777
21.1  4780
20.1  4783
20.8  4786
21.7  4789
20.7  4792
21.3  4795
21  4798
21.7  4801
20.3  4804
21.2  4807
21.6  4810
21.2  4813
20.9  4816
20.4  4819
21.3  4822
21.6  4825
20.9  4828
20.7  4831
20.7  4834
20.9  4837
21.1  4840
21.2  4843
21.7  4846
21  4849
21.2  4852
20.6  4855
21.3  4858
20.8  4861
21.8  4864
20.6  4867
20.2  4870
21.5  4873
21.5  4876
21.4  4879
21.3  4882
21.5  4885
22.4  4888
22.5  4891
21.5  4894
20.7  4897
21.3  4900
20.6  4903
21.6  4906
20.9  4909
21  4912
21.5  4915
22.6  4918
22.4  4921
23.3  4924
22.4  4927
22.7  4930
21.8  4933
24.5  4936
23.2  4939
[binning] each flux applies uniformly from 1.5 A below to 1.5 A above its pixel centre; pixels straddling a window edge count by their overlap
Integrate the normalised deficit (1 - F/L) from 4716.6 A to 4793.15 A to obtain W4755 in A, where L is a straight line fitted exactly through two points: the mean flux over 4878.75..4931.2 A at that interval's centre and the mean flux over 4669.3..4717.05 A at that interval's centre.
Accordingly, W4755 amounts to 6.1 A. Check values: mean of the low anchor 24.6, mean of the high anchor 21.8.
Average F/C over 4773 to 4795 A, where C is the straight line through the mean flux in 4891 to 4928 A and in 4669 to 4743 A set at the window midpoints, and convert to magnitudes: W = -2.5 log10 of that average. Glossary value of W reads 0.12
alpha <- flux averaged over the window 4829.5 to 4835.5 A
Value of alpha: 20.7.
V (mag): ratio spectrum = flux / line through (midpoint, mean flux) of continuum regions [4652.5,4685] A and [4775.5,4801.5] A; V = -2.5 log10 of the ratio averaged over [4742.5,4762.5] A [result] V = 0.020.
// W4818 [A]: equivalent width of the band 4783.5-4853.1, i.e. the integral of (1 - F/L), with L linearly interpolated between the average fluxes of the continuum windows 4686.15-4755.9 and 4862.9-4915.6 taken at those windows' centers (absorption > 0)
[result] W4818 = 3.7 A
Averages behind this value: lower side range 23.5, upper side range 21.3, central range 21.1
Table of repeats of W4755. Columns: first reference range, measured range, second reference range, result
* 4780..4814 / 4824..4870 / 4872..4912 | 0.5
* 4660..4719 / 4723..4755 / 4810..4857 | 1.4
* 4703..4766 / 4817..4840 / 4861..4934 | 1.3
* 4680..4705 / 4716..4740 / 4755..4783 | -0.6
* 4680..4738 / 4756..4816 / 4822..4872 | 3.6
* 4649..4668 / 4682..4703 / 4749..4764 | -0.6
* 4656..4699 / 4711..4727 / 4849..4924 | -0.6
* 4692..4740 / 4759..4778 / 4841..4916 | 1.8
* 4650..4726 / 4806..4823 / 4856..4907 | 1.0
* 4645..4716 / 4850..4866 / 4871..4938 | 0.9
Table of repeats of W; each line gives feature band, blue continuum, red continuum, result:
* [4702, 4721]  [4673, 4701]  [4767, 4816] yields -0.070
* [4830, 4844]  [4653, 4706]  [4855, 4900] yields 0.053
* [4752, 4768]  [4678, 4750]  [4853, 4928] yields 0.087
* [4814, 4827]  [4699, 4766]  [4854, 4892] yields 0.048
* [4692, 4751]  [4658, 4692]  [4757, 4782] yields -0.046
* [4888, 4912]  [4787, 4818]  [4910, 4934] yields 0.033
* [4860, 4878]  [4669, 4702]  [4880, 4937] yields 0.062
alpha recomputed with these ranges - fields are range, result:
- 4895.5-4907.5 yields 21.1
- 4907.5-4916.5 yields 21.1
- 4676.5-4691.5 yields 24.1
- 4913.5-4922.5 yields 22.2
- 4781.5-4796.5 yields 20.9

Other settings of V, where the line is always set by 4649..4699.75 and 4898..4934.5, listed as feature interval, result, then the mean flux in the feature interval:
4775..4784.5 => 0.13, 20.6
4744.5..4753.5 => 0.09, 21.8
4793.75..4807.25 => 0.10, 21.1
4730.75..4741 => 0.07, 22.3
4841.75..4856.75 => 0.07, 21.1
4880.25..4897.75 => 0.02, 21.7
